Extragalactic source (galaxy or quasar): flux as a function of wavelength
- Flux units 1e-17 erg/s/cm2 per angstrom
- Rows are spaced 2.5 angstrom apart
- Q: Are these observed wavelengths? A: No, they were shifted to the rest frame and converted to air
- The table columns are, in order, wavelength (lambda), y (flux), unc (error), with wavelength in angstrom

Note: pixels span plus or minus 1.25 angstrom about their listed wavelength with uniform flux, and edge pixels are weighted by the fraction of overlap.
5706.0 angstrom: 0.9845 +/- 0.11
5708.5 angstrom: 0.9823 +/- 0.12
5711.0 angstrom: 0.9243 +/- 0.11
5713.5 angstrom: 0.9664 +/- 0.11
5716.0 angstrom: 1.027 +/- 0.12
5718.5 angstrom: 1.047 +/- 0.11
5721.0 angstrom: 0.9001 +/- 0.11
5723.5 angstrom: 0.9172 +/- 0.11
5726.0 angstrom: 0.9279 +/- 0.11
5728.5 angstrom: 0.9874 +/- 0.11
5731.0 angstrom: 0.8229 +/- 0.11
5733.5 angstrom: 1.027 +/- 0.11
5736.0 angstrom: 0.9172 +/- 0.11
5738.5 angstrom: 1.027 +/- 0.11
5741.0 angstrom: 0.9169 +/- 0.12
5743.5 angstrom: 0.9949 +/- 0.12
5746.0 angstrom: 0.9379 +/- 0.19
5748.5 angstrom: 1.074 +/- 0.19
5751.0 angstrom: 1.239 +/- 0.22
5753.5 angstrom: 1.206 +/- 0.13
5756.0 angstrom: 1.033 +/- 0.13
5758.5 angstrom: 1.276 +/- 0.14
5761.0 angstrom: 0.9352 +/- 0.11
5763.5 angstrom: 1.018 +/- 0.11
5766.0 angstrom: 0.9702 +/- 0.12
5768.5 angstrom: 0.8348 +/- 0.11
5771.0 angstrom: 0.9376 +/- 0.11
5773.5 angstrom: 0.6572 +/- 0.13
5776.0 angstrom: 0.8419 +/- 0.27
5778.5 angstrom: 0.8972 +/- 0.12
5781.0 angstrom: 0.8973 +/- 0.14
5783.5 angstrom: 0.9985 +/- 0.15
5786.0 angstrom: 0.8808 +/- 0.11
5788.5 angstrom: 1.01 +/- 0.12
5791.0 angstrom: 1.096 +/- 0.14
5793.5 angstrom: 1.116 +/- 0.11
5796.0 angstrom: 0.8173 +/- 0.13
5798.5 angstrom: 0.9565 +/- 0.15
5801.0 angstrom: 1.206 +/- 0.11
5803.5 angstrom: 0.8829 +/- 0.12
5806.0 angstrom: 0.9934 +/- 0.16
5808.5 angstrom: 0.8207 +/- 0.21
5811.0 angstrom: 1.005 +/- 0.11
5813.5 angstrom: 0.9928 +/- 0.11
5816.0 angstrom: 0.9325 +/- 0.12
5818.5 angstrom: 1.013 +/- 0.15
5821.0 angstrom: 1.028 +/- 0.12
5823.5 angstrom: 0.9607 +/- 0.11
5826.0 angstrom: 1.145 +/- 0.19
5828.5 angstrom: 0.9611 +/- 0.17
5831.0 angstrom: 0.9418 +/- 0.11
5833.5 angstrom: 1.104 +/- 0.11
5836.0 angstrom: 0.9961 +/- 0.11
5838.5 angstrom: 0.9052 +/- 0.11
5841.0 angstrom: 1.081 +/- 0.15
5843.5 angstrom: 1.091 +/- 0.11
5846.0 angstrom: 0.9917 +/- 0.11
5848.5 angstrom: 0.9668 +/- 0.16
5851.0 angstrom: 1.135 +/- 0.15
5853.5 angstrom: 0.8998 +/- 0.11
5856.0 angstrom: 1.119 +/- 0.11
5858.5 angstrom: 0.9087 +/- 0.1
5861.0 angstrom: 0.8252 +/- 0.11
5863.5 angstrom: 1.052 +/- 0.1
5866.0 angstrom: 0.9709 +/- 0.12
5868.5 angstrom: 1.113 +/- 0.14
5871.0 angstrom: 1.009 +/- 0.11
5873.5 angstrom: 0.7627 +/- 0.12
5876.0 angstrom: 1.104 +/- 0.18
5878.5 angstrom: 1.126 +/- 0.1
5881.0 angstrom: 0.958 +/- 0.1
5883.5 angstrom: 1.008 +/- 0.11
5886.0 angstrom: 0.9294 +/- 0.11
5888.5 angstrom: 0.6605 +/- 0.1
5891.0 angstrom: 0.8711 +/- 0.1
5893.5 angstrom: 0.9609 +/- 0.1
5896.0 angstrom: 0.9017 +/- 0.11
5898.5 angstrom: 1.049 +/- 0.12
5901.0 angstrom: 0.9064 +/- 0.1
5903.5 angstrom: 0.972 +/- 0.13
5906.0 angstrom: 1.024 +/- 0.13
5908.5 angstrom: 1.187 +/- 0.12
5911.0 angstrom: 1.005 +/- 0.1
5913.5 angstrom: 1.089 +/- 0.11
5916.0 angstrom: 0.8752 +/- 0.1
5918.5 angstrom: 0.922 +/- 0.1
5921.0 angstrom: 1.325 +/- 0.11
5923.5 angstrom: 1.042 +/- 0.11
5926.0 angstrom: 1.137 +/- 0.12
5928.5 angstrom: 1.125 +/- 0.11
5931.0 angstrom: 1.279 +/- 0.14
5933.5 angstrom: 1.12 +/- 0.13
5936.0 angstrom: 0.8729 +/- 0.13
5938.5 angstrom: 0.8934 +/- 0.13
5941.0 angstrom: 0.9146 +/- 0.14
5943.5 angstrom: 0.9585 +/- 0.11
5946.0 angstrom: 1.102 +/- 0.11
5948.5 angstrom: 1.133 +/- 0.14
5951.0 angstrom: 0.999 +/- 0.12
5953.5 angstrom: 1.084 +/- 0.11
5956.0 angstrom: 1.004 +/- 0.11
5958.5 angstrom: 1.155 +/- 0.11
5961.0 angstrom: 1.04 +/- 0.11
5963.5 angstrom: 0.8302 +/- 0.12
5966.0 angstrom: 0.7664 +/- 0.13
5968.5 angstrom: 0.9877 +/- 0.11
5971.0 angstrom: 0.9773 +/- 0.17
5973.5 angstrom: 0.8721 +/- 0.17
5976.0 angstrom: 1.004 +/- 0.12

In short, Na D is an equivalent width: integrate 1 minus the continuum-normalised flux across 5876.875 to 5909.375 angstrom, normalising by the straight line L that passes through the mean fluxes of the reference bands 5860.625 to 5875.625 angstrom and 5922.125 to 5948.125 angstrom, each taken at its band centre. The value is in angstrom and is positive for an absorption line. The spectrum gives 1.16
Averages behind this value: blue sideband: 0.972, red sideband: 1.05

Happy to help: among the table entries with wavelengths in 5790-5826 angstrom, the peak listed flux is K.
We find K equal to 1.206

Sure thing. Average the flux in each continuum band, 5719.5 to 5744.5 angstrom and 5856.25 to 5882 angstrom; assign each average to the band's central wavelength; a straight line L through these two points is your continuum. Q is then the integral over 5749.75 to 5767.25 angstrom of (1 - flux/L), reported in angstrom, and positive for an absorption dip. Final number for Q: -2.65 angstrom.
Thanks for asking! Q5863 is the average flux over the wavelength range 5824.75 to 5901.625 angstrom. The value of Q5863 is 0.983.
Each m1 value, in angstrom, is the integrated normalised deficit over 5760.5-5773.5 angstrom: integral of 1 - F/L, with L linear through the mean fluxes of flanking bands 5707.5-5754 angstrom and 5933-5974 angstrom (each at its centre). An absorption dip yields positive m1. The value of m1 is 1.0 angstrom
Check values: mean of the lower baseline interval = 0.988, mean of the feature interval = 0.912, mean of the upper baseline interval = 0.982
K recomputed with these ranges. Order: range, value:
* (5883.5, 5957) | 1.325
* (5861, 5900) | 1.126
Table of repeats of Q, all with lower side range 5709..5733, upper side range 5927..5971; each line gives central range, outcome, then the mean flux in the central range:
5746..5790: -0.9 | 0.982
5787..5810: -0.4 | 0.988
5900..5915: -0.4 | 1.03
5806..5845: -0.7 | 0.998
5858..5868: 0.4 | 0.955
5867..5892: 1.0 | 0.955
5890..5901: 0.6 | 0.943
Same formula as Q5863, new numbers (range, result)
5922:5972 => 1.02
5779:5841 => 0.987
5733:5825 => 0.982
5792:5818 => 0.975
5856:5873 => 0.98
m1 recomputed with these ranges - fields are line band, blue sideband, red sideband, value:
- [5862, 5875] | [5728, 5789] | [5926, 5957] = 0.4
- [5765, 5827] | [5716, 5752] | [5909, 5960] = 3.0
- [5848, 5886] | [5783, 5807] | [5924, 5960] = 1.1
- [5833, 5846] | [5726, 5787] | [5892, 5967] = -0.4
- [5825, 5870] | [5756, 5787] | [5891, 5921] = -1.9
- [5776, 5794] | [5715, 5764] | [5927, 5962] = 0.9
